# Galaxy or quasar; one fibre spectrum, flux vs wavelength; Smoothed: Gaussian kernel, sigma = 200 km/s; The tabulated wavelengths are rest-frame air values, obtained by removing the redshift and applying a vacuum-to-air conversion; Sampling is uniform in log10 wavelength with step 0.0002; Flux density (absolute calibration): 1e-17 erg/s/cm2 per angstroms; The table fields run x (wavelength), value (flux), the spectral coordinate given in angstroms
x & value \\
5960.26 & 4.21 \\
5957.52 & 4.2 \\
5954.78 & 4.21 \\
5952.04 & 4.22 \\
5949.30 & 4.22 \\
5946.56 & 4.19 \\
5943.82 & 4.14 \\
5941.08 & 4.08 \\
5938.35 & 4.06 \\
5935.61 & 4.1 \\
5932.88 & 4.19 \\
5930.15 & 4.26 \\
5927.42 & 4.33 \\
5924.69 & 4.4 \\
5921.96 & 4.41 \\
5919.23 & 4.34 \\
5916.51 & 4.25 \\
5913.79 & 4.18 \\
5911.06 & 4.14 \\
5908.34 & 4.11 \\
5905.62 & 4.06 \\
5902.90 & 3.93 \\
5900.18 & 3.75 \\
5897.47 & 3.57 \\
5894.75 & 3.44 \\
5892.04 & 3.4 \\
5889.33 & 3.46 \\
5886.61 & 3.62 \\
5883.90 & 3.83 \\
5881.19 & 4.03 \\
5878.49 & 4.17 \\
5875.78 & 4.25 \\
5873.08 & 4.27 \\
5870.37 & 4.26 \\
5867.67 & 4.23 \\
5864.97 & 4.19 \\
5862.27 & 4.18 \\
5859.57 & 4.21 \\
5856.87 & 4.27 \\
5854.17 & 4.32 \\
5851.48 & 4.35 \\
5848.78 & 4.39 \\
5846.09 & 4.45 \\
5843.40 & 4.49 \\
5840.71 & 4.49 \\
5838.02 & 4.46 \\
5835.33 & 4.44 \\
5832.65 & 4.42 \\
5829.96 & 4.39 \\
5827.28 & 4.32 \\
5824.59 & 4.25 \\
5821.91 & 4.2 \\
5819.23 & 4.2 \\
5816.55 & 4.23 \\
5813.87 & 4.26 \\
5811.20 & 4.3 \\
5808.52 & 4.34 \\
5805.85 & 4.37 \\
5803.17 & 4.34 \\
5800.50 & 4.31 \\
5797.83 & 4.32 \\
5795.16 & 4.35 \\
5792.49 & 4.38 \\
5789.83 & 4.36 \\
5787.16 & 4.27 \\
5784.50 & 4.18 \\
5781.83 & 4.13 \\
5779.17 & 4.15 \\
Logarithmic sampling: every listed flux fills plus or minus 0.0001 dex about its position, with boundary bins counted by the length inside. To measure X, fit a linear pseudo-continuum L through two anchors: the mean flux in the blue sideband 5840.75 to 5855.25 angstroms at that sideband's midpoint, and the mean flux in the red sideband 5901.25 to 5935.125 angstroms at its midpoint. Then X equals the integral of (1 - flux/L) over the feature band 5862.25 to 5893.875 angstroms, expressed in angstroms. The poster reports 2.6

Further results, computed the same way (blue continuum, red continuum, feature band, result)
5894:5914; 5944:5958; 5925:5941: -0.4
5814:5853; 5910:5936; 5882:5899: 2.9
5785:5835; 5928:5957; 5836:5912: 2.9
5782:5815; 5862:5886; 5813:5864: -1.4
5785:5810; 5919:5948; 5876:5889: 1.1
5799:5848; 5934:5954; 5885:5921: 2.9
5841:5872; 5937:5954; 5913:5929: -0.5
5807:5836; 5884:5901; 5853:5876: -2.3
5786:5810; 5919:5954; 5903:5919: 0.4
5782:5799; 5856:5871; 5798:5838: -0.5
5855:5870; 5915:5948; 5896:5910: 1.1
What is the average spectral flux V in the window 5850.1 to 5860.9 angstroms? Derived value 4.29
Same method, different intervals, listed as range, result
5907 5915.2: 4.14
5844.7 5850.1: 4.42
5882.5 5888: 3.72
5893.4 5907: 3.75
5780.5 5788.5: 4.19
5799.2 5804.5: 4.33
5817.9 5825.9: 4.22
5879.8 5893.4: 3.67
